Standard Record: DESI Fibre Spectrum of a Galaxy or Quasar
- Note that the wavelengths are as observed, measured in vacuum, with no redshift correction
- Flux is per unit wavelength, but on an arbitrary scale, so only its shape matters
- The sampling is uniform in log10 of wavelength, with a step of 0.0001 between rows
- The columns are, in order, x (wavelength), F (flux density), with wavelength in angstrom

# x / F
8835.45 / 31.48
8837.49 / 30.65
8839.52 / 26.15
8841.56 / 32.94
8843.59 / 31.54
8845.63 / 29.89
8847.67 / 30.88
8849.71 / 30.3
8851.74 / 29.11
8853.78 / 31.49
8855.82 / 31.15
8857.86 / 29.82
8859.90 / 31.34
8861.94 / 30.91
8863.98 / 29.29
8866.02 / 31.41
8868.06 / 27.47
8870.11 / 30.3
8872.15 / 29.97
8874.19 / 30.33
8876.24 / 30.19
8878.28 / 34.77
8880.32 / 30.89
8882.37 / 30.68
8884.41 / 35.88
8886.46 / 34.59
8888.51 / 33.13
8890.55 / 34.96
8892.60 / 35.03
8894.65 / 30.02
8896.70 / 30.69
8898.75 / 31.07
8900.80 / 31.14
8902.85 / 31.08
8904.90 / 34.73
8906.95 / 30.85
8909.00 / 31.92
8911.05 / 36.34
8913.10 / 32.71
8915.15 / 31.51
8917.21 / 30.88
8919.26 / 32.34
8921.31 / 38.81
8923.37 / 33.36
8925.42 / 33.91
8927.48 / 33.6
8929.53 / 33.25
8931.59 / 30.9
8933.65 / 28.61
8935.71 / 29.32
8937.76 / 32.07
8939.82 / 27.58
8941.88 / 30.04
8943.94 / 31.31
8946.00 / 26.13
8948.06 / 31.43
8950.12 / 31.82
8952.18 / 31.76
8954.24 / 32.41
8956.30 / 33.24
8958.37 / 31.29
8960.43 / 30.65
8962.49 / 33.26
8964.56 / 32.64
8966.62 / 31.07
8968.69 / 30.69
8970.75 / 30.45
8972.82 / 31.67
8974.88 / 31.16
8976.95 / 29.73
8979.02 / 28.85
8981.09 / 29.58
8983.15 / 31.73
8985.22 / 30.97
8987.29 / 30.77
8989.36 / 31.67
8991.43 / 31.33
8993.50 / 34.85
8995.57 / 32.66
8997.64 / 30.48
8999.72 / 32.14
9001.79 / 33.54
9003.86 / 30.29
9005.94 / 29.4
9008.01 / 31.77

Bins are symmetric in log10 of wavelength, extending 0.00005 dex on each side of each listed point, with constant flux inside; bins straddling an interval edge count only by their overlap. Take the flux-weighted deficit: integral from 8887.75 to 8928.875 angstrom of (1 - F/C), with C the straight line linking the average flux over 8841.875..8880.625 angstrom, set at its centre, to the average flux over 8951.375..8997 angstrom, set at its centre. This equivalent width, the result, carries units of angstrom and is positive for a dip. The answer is -2.6 angstrom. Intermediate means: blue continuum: 30.6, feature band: 32.9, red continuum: 31.5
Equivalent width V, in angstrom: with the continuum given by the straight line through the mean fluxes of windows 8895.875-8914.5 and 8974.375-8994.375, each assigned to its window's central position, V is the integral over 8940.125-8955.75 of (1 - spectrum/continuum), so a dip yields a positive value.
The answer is 0.5 angstrom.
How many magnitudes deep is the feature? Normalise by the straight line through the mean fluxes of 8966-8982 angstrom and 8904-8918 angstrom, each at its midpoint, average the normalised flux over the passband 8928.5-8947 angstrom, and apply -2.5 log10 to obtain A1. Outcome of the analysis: 0.06 mag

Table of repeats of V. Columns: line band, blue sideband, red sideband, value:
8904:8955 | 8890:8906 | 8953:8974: 0.2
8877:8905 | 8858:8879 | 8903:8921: -0.9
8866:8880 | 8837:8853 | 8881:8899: 0.6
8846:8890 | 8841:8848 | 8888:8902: 0.8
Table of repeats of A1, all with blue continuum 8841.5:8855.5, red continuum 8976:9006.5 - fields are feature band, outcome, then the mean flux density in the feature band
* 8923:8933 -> -0.06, 32.8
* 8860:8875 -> 0.03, 30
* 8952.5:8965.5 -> -0.04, 32.2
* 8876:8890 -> -0.08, 33.1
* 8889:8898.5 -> -0.06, 32.6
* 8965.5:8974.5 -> 0.00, 31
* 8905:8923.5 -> -0.08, 33.3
